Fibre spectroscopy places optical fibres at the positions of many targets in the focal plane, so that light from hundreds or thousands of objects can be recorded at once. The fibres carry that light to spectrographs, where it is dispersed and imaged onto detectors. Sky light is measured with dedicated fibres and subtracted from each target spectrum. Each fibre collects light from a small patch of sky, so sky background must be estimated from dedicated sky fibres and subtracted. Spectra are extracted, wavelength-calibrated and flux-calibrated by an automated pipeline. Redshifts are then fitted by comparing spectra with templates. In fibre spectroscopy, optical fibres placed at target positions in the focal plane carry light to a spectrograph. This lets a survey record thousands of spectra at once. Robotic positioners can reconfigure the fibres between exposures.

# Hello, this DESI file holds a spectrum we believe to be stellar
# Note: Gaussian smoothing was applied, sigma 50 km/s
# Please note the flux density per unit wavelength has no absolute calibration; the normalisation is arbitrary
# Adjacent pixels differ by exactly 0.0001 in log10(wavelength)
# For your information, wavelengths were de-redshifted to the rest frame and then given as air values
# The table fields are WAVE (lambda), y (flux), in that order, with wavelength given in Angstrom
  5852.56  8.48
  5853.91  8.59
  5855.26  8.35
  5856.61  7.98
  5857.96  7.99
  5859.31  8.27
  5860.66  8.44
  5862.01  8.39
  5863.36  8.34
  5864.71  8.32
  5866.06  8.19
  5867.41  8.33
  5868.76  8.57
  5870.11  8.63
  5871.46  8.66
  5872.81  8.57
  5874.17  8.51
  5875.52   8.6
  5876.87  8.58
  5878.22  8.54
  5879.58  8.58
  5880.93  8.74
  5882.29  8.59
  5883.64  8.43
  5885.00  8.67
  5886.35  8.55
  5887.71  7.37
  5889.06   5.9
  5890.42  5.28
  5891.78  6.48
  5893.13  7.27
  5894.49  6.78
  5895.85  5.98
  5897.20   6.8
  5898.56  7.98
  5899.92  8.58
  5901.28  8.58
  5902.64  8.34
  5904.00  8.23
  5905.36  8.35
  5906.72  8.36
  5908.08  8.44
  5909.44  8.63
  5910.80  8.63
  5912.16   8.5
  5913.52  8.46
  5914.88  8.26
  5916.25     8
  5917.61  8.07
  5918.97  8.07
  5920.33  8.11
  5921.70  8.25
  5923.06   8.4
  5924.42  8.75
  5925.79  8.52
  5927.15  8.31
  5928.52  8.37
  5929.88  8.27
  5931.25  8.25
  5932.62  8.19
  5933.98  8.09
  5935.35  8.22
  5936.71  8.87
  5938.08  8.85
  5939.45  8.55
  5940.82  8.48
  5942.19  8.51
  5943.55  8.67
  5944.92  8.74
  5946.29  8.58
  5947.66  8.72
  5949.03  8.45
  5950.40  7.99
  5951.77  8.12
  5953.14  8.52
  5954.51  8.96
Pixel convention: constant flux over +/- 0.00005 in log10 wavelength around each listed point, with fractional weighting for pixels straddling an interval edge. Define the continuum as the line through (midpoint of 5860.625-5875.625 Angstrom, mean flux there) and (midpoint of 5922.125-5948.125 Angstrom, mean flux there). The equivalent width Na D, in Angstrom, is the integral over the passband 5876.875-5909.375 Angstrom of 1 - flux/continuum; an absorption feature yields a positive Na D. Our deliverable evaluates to 2.5 Angstrom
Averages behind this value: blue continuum 8.46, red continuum 8.49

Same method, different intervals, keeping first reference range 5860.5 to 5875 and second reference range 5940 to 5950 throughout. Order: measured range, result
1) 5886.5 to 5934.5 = 3.4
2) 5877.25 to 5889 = 0.2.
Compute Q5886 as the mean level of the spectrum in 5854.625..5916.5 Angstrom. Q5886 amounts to 8.09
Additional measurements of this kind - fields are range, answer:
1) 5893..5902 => 7.43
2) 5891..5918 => 7.93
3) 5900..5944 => 8.39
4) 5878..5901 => 7.56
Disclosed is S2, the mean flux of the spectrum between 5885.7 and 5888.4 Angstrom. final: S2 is 7.94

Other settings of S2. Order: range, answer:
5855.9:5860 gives 8.07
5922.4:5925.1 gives 8.59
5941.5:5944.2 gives 8.61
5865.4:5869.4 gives 8.37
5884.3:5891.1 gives 7.15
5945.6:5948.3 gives 8.64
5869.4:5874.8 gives 8.59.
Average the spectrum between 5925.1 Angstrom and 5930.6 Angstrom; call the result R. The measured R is 8.36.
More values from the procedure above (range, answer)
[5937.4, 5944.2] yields 8.61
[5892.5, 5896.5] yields 6.67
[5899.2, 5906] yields 8.41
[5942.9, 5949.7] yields 8.63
